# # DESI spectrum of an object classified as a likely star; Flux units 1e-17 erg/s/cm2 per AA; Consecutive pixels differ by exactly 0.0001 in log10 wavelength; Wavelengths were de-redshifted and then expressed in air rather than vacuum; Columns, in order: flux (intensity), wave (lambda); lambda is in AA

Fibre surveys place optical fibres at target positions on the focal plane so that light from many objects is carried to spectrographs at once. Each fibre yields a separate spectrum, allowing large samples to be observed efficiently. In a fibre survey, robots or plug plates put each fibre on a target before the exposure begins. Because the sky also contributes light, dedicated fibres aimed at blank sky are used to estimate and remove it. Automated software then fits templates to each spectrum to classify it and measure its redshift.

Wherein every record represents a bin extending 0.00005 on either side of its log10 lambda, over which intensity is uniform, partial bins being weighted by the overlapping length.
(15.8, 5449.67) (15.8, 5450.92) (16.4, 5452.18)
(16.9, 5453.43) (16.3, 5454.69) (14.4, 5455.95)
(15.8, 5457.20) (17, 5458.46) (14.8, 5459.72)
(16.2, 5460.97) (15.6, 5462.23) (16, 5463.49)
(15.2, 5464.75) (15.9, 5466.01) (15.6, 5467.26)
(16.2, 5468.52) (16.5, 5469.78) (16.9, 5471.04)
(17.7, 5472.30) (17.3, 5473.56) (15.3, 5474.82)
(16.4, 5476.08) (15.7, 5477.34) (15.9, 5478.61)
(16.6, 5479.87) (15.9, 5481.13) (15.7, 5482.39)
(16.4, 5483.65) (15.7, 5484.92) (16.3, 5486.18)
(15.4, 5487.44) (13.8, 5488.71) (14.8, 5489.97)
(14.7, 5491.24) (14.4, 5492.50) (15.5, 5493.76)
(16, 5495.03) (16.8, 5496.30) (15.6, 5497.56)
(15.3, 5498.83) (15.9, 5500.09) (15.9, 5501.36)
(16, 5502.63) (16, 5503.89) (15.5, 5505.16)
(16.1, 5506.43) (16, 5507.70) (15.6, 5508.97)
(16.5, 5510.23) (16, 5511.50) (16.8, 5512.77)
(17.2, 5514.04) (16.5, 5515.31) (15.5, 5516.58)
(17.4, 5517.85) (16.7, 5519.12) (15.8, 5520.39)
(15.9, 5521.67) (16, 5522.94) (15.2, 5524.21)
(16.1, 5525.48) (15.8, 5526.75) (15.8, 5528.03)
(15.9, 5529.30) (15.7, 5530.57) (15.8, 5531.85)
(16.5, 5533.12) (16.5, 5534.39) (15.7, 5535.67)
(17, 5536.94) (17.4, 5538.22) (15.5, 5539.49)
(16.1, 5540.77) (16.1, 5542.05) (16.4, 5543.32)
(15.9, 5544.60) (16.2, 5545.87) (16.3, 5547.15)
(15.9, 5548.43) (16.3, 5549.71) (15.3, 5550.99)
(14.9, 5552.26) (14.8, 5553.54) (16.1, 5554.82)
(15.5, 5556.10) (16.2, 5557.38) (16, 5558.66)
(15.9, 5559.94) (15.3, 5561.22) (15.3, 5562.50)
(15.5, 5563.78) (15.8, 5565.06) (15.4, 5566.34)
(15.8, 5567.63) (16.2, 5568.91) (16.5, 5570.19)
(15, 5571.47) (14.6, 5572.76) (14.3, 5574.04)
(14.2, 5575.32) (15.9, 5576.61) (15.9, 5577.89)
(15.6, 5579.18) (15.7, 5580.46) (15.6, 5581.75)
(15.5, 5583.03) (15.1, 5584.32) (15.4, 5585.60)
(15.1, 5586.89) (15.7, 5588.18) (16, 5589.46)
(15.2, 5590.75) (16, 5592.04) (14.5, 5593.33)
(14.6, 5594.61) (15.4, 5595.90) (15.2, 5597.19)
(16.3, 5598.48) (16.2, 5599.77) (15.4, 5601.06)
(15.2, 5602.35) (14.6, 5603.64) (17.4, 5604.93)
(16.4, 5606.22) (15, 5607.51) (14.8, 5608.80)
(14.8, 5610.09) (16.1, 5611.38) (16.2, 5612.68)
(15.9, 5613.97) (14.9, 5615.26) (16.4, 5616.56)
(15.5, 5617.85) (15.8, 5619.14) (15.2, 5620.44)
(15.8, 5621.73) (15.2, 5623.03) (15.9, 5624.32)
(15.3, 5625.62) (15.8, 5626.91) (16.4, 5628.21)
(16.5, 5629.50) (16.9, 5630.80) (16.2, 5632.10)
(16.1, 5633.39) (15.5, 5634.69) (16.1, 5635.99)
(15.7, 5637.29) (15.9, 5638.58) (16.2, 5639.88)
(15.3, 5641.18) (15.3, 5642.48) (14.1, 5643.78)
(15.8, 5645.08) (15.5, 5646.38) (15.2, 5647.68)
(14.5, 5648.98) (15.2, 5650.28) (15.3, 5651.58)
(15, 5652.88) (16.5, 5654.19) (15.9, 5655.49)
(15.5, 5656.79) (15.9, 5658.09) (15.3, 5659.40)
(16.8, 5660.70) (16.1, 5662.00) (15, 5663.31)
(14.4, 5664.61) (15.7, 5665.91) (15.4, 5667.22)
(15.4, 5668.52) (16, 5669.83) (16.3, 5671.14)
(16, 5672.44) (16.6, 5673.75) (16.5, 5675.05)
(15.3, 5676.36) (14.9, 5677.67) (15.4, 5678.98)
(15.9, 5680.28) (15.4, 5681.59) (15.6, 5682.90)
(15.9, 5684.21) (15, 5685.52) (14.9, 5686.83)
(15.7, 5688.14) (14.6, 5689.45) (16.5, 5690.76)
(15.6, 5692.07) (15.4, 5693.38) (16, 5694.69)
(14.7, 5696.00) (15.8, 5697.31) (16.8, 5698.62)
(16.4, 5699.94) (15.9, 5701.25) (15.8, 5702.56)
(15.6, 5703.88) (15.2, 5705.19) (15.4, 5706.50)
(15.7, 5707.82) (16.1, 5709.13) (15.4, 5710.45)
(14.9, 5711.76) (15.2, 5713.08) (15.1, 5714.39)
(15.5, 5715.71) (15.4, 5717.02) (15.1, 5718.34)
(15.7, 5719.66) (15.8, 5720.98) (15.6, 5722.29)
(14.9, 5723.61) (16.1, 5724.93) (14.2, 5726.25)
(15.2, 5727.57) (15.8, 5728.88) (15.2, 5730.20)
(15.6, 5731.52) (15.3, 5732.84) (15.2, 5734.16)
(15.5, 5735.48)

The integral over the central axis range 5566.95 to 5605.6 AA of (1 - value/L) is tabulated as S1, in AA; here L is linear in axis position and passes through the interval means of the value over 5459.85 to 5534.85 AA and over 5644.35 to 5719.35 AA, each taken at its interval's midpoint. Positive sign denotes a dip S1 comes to 0.7 AA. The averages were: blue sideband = 16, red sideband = 15.6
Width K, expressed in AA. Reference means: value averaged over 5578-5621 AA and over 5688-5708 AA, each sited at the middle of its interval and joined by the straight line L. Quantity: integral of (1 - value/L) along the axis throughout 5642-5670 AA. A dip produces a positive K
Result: 0.34 AA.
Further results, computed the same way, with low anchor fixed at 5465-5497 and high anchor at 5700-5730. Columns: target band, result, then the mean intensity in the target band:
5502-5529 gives -0.5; 16.1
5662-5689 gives -0.1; 15.6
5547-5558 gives 0.1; 15.7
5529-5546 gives -0.4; 16.2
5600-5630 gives -0.1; 15.7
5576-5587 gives 0.1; 15.6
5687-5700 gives -0.2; 15.7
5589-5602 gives 0.2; 15.5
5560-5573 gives 0.1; 15.6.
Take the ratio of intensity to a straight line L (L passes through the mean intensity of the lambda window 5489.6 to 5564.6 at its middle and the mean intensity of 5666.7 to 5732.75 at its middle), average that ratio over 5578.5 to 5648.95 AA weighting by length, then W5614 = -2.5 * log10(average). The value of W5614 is 0.01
